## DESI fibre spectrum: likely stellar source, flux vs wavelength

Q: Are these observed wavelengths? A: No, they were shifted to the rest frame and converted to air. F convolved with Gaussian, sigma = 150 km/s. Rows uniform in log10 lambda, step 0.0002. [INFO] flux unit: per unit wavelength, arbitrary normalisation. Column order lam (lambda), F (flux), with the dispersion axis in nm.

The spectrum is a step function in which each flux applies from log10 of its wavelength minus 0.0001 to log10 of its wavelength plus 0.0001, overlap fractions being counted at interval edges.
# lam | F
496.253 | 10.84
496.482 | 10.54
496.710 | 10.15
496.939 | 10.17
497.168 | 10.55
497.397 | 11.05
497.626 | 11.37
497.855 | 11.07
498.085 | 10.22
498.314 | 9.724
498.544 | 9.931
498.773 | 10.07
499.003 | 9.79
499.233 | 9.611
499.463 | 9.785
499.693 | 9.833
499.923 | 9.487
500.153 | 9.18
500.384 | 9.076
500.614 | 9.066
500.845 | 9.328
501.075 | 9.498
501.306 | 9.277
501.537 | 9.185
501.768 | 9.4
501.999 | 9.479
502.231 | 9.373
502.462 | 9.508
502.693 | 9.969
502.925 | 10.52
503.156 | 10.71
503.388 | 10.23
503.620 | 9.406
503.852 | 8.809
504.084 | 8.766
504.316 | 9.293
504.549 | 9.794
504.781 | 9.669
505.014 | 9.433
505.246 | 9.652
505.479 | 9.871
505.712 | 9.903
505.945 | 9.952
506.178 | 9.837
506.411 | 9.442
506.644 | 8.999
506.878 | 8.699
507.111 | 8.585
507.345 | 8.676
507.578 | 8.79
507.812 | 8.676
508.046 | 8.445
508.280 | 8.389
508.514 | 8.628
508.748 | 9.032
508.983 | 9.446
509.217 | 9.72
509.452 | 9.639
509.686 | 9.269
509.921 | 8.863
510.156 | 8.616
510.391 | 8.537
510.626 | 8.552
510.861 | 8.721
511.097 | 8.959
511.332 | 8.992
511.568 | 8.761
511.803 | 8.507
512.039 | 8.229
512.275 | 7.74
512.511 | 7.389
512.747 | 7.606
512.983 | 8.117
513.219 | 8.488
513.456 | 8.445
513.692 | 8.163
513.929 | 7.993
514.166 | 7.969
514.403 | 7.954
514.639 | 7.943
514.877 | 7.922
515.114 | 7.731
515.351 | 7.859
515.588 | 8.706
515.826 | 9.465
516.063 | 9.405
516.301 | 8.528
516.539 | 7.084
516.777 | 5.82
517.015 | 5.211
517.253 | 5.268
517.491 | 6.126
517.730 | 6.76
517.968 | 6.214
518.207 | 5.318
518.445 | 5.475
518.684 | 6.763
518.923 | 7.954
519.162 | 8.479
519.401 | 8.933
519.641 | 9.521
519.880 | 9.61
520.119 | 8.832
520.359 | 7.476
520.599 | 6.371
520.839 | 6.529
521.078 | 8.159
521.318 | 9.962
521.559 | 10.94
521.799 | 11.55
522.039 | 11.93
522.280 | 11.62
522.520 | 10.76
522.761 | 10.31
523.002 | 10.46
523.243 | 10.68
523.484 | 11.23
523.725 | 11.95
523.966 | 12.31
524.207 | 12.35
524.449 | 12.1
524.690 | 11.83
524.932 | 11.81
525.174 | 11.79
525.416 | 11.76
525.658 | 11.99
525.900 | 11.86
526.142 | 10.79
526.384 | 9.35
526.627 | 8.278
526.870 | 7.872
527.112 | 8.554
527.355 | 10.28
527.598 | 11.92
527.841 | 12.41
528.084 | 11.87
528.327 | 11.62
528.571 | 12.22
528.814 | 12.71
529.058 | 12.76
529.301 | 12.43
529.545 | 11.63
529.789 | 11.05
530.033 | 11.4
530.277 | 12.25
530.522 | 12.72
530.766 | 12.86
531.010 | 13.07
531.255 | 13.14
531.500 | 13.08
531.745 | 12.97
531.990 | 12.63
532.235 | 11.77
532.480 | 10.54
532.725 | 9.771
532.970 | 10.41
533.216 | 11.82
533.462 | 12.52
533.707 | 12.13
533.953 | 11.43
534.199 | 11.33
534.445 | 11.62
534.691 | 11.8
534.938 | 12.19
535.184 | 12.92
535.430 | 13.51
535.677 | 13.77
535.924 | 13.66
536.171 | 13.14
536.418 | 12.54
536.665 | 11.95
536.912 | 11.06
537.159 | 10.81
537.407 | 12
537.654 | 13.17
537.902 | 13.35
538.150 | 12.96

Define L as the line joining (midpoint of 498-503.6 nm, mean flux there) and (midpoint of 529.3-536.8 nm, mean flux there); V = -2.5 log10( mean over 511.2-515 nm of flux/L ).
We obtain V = 0.29 mag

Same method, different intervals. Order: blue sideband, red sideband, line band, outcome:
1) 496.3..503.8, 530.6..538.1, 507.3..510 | 0.168 mag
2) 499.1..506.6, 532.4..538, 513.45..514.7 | 0.281 mag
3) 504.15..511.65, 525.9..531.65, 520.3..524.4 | 0.046 mag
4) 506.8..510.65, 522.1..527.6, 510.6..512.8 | 0.109 mag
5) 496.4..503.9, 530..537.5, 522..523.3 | 0.048 mag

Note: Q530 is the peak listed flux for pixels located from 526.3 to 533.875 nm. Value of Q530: 13.14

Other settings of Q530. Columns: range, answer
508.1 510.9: 9.72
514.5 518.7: 9.465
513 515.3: 8.488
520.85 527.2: 12.35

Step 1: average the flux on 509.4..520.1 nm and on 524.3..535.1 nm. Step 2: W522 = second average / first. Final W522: 1.46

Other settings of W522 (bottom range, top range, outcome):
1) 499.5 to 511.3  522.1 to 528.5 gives 1.19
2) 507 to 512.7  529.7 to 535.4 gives 1.38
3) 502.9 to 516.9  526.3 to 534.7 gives 1.32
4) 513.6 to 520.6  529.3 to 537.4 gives 1.60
